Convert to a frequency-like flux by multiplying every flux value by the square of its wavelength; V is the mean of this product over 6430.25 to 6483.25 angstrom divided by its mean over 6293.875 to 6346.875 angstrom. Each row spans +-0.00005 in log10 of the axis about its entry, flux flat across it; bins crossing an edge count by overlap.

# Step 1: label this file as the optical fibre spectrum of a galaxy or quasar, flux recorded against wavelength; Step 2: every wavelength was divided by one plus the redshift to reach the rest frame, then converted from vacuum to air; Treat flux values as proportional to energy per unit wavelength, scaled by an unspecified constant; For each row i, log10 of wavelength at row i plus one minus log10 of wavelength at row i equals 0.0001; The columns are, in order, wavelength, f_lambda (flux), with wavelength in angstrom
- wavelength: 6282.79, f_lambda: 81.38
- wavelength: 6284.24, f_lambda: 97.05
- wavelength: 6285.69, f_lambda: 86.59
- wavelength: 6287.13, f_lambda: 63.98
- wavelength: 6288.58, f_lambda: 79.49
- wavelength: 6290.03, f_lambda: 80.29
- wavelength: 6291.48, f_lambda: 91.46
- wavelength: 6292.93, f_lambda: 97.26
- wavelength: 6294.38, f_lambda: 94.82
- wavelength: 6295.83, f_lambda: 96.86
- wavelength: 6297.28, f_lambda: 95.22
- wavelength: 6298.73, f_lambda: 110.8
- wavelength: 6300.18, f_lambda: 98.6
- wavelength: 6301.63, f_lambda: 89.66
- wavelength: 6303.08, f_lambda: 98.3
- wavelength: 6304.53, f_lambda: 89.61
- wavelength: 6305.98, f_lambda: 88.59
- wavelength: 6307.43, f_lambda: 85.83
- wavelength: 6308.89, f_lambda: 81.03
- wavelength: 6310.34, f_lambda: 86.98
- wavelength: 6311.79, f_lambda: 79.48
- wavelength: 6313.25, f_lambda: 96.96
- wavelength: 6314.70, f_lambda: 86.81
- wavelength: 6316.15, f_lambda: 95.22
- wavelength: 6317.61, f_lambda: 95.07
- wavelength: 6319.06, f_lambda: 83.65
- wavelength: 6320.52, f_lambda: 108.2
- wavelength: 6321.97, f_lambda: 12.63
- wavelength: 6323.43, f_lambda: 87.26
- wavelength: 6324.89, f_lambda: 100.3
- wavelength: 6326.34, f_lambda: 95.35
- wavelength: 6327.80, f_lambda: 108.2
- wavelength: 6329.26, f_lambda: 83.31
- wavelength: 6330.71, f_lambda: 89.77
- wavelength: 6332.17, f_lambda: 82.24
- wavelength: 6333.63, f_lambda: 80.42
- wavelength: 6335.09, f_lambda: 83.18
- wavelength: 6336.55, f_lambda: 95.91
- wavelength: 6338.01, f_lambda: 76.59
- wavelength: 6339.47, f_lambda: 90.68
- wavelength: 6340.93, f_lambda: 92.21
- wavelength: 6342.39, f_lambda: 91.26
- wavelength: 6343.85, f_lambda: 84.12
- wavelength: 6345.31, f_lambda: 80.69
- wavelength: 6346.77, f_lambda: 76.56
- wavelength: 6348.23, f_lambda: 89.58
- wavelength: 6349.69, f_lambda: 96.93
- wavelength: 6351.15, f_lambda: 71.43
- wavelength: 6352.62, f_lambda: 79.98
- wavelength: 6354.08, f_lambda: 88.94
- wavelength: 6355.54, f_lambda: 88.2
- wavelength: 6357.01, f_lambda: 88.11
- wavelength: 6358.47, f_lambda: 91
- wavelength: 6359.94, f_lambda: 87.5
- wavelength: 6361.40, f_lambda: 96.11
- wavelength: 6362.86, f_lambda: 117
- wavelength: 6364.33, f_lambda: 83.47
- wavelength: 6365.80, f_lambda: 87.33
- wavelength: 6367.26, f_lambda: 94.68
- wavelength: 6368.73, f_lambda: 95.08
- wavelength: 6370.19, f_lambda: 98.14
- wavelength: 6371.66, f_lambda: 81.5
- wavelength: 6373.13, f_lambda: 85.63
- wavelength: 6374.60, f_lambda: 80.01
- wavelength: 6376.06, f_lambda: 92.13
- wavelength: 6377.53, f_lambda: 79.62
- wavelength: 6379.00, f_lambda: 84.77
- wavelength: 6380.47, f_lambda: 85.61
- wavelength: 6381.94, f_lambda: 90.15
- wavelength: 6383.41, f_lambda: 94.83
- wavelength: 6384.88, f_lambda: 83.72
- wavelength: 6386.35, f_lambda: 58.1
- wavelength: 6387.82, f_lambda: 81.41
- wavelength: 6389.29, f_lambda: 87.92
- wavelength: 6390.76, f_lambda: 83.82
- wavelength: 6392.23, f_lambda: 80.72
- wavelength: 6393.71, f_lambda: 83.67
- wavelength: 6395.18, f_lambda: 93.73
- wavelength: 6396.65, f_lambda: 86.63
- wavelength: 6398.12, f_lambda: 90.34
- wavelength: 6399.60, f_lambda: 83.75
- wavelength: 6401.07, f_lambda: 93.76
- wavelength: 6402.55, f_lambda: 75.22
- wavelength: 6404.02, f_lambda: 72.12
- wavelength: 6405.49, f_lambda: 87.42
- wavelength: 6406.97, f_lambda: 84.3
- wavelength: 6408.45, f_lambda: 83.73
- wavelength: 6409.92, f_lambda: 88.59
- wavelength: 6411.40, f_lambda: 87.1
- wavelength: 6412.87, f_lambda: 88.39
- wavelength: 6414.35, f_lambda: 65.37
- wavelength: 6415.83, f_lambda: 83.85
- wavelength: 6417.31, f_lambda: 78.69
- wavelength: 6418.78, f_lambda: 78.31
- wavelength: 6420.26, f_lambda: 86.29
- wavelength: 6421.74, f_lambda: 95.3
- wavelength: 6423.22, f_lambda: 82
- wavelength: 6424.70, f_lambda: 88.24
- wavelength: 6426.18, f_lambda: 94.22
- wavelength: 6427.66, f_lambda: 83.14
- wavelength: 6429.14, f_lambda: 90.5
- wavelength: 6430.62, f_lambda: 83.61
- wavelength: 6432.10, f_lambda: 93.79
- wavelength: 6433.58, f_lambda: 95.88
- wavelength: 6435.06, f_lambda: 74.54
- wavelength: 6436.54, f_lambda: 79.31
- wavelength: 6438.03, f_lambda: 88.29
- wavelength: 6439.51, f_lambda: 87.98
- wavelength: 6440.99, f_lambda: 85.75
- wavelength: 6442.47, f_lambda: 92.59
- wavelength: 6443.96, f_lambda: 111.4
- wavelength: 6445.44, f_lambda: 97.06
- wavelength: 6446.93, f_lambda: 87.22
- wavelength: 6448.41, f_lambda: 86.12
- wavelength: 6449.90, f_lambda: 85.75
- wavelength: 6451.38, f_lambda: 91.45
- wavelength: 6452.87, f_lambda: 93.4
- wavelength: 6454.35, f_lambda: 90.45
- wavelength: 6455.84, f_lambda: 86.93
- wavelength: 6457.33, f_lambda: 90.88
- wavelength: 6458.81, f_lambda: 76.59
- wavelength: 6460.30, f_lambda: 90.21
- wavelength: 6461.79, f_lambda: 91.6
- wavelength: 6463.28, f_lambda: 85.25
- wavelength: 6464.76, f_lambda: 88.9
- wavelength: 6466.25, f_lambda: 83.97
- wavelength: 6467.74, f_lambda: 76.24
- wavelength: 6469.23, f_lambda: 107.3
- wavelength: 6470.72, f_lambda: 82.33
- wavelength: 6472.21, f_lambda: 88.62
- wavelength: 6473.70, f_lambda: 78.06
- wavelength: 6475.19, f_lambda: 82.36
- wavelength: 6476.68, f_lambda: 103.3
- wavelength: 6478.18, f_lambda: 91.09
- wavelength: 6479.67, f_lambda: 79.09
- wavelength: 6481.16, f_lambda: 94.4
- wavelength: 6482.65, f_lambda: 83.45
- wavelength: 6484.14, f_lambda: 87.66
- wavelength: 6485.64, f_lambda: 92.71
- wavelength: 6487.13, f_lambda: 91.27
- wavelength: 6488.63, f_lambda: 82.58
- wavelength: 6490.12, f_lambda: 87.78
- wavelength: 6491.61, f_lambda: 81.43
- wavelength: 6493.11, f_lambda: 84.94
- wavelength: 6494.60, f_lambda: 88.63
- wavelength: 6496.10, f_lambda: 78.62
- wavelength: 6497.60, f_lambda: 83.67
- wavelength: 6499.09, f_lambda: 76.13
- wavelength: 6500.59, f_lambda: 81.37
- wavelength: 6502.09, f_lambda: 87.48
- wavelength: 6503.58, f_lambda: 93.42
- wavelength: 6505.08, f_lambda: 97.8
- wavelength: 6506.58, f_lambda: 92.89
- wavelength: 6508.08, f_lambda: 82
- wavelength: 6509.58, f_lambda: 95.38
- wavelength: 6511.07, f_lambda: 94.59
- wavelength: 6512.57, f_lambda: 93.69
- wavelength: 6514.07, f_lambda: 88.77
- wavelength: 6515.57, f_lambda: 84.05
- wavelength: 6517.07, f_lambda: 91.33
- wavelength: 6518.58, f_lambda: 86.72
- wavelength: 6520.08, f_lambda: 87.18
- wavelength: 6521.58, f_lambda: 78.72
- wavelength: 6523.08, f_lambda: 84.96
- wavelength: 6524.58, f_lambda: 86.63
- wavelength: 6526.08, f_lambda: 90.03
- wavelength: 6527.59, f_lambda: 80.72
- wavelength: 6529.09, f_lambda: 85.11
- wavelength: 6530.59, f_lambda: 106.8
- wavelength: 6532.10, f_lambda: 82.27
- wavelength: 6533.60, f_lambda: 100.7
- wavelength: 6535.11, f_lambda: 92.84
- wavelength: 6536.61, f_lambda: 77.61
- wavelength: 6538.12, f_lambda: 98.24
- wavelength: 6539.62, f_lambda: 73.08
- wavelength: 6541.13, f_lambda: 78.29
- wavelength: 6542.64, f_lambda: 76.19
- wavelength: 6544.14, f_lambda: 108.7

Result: 1.0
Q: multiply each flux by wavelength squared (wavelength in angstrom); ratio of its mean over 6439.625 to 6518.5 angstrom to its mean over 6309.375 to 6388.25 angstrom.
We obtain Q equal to 1.06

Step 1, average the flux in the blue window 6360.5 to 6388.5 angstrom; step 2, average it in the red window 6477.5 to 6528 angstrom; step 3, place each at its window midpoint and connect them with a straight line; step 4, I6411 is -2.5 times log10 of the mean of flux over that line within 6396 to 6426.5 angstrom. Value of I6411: 0.04 mag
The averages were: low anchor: 87.9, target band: 84.3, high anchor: 87.1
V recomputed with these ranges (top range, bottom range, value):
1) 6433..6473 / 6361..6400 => 1.04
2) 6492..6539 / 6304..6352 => 1.08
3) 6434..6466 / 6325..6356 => 1.05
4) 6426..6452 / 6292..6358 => 1.05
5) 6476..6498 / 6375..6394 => 1.08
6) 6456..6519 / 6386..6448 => 1.04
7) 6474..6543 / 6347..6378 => 1.03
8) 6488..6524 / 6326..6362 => 1.05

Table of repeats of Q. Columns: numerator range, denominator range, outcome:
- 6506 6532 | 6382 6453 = 1.06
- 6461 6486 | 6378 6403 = 1.07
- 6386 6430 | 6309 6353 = 1.00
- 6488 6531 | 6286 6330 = 1.05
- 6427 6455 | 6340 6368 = 1.04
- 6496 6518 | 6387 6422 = 1.09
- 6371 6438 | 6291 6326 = 0.97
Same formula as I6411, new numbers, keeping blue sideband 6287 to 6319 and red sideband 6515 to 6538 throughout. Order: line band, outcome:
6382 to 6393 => 0.10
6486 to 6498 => 0.04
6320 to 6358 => 0.06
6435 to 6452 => -0.01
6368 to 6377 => 0.01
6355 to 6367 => -0.03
